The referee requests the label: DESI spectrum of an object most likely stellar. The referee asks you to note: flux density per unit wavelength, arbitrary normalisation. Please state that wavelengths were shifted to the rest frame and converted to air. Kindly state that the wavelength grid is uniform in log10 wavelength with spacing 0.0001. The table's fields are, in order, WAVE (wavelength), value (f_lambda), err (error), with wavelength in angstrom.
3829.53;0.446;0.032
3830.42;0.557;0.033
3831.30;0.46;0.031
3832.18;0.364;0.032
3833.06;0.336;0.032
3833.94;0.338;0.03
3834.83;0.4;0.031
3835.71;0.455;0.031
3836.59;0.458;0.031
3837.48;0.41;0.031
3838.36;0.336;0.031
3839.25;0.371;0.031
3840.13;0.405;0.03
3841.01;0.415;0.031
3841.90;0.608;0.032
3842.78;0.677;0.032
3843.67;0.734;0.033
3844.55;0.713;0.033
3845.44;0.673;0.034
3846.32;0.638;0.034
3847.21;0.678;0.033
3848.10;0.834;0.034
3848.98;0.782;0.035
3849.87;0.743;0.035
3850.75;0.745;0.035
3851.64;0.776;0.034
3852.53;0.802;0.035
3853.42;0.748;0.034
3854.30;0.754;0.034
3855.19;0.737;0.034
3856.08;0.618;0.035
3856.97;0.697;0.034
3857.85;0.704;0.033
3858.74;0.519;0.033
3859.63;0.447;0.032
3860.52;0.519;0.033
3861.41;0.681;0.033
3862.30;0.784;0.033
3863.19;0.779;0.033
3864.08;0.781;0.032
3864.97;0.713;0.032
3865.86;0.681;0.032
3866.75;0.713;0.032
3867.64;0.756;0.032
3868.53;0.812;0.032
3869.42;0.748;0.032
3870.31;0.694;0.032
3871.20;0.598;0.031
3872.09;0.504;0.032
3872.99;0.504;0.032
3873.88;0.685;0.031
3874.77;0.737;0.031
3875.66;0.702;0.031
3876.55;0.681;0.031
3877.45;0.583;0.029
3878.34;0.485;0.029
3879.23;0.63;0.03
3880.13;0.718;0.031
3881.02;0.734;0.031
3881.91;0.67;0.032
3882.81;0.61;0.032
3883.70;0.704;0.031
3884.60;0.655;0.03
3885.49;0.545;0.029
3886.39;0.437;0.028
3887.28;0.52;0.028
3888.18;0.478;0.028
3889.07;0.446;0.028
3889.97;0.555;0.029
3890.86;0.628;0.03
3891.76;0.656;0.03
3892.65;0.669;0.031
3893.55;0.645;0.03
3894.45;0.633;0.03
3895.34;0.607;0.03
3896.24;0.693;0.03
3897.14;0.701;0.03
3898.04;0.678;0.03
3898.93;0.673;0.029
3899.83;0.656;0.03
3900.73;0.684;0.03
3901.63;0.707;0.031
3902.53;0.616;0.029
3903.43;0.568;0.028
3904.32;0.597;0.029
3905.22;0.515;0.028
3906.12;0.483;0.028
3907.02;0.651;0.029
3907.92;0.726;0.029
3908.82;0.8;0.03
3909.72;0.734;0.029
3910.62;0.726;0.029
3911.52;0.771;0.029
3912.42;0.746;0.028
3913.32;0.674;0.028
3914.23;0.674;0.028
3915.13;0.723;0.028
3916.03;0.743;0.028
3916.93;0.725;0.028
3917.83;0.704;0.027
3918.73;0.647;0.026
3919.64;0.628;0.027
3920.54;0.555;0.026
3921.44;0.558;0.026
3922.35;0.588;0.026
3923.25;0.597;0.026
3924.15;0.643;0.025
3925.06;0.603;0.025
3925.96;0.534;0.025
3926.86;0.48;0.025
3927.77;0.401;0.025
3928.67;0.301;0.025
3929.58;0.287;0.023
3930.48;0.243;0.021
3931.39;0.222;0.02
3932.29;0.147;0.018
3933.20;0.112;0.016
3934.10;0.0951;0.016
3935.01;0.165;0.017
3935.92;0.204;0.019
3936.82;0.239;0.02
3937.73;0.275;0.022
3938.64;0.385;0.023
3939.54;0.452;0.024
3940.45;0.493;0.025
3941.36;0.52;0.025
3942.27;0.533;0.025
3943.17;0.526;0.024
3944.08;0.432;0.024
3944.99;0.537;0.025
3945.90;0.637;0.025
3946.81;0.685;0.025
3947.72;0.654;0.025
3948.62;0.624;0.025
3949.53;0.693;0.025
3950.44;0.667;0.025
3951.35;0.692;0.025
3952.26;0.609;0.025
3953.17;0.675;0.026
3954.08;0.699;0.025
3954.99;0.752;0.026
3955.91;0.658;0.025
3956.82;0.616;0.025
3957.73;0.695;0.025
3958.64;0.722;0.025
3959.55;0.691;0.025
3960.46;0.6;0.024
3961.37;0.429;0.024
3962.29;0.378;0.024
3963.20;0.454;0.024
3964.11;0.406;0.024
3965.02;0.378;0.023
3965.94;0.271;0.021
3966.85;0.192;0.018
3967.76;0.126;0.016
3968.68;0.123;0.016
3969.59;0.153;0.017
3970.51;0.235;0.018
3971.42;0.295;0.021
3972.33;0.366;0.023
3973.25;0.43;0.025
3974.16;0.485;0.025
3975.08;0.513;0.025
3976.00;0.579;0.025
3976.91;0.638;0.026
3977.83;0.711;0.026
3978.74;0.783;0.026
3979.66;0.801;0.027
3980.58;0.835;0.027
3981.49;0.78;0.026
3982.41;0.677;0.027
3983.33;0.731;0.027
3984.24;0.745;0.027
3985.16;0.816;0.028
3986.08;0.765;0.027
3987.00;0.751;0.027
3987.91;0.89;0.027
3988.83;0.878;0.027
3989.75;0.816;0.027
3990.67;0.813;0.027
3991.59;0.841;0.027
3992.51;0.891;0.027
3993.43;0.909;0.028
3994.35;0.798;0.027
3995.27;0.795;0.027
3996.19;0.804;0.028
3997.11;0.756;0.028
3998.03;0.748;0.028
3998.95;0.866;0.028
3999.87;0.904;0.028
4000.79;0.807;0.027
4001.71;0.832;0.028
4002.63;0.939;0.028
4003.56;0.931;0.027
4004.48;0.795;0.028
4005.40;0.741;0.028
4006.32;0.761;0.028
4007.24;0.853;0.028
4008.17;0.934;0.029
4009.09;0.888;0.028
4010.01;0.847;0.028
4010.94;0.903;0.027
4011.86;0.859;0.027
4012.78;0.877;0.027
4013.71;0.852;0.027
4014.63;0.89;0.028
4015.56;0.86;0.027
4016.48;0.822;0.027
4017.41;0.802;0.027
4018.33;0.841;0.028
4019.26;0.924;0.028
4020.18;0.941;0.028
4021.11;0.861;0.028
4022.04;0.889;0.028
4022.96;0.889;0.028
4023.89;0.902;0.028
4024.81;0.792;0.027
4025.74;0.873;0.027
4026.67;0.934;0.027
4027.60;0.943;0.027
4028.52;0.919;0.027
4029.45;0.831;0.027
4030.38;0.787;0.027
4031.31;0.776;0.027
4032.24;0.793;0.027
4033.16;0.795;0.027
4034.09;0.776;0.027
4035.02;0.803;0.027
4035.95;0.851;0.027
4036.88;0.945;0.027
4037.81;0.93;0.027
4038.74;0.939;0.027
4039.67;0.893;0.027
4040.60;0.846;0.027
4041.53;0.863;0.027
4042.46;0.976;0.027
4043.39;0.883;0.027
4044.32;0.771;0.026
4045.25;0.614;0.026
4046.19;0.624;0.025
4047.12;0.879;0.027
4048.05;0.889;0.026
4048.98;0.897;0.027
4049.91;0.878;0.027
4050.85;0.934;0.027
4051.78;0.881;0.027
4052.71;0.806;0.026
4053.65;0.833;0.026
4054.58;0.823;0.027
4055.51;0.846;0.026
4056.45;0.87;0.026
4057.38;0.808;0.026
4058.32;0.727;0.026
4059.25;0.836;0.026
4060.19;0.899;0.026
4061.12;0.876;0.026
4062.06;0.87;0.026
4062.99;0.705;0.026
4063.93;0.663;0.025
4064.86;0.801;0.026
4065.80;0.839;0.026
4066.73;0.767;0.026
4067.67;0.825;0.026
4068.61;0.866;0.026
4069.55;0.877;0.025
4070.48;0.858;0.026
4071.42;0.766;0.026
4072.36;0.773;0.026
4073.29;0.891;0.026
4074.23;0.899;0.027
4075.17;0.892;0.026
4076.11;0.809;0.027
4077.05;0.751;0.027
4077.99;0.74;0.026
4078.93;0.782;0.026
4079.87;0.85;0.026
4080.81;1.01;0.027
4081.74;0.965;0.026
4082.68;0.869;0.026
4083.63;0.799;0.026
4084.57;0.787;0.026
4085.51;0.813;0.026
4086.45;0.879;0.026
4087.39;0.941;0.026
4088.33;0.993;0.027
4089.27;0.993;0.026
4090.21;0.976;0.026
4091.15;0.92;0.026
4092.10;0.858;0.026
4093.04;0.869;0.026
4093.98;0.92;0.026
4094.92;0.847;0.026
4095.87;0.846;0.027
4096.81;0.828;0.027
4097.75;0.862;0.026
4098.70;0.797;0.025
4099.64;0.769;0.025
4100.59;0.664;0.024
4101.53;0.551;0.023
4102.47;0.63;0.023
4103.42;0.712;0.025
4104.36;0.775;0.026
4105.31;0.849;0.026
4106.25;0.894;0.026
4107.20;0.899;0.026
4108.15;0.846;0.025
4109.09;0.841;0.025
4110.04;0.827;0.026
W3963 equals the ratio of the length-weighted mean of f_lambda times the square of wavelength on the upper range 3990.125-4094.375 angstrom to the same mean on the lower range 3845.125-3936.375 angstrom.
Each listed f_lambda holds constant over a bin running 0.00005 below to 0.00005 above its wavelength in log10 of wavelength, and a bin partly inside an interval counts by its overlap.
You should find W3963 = 1.50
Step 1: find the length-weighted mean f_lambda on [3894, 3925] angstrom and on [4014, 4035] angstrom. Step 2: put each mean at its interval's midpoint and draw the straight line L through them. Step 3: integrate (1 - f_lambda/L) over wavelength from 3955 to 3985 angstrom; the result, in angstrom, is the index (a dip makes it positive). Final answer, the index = 9.5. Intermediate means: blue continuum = 0.659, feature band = 0.522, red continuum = 0.855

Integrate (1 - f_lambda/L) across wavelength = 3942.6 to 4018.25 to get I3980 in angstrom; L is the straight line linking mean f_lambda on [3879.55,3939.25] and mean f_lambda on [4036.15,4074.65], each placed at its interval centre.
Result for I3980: 2.1 angstrom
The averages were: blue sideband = 0.557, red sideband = 0.838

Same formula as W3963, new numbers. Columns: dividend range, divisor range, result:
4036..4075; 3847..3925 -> 1.38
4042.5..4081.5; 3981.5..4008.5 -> 1.04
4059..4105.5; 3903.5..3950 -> 1.72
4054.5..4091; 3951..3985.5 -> 1.64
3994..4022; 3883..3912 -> 1.42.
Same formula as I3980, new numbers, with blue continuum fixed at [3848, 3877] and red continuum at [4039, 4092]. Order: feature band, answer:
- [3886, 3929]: 6.29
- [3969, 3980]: 4.06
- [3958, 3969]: 5.19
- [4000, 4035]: -1.98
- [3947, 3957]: 1.21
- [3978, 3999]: -0.35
